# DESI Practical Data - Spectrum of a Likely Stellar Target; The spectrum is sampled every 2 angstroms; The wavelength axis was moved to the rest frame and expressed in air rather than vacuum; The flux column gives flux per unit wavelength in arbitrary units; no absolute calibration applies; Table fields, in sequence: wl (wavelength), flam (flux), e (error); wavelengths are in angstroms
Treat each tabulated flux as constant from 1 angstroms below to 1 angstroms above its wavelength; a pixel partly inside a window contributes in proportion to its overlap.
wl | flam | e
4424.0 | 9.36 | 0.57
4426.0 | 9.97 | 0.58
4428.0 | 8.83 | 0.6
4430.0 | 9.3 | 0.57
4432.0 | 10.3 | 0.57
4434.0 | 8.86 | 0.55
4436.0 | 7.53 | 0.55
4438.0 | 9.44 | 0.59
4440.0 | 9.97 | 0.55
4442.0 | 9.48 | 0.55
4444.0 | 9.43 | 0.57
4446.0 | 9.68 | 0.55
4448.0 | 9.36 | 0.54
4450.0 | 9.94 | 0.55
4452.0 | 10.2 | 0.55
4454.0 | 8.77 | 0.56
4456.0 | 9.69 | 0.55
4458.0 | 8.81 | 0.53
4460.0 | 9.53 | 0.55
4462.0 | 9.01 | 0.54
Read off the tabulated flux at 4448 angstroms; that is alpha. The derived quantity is 9.36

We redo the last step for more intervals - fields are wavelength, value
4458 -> 8.81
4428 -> 8.83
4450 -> 9.94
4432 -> 10.3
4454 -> 8.77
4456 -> 9.69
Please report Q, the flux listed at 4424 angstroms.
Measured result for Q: 9.36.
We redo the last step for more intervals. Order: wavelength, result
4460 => 9.53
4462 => 9.01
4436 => 7.53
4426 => 9.97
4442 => 9.48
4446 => 9.68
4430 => 9.3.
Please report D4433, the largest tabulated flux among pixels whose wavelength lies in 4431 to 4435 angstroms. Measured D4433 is 10.3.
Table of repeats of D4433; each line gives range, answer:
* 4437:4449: 9.97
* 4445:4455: 10.2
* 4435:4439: 9.44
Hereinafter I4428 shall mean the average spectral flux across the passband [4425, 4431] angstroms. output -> 9.37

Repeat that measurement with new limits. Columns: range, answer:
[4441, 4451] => 9.58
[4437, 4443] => 9.63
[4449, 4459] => 9.48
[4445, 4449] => 9.52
